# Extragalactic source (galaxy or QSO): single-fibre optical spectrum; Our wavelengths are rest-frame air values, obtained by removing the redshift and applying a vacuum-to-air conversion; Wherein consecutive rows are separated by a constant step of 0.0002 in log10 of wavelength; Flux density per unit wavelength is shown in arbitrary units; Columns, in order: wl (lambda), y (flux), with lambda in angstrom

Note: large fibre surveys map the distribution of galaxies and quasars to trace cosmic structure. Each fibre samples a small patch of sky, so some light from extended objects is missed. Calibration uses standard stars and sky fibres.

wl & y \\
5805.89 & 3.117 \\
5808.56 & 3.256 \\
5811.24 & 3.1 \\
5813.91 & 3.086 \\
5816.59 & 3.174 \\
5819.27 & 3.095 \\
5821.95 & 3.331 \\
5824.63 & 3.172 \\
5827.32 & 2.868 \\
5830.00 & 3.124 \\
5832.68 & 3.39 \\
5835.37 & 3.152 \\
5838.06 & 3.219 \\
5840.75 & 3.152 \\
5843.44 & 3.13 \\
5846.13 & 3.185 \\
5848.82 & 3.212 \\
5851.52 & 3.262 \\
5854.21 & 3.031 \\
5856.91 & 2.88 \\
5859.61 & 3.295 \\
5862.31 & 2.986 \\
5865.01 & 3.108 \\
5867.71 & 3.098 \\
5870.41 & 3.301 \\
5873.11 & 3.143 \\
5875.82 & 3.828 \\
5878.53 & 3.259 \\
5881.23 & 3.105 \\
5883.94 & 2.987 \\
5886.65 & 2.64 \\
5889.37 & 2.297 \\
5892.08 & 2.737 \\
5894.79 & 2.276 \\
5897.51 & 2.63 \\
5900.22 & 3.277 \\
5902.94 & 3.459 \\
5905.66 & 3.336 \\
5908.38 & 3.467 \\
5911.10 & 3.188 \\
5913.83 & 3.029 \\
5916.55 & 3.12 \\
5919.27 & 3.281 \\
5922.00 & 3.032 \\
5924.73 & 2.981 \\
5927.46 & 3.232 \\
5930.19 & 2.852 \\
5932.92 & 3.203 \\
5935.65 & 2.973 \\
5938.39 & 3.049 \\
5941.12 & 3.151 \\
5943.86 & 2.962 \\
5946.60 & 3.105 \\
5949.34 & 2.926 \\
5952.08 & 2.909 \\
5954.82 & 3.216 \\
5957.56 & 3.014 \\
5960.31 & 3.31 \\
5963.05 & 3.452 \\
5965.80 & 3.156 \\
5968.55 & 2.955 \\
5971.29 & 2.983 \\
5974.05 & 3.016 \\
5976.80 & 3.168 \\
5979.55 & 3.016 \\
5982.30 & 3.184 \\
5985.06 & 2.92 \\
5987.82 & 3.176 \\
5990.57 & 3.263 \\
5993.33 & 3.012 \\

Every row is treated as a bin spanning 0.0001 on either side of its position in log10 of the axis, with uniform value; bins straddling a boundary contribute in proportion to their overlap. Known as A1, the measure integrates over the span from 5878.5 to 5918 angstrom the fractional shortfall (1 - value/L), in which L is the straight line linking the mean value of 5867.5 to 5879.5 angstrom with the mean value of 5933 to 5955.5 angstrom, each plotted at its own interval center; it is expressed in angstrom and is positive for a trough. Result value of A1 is 3.2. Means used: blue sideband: 3.35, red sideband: 3.04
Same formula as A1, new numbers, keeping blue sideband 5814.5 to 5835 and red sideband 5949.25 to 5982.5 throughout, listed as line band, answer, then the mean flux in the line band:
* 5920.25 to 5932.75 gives 0.3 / 3.05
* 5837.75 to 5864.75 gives 0.2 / 3.13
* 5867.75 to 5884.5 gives -0.7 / 3.27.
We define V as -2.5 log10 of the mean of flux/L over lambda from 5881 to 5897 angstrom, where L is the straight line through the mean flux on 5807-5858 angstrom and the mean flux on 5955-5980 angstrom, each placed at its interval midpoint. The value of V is 0.189 mag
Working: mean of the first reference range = 3.15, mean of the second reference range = 3.13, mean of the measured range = 2.64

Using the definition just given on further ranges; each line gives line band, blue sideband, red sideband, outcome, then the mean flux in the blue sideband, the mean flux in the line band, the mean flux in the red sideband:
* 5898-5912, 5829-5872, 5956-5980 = -0.056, 3.16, 3.31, 3.12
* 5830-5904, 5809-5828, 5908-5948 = 0.015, 3.13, 3.07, 3.1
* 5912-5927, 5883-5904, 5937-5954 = -0.073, 2.77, 3.1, 3.02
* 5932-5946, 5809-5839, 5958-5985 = 0.023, 3.16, 3.06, 3.12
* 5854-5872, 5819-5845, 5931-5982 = 0.014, 3.17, 3.11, 3.09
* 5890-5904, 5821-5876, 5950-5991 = 0.113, 3.17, 2.83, 3.11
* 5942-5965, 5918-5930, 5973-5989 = -0.008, 3.1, 3.11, 3.08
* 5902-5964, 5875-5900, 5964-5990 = -0.060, 2.86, 3.14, 3.08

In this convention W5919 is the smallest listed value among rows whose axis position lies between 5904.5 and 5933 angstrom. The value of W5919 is 2.852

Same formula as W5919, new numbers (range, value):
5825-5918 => 2.276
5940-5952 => 2.926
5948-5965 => 2.909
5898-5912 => 3.188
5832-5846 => 3.13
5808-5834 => 2.868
